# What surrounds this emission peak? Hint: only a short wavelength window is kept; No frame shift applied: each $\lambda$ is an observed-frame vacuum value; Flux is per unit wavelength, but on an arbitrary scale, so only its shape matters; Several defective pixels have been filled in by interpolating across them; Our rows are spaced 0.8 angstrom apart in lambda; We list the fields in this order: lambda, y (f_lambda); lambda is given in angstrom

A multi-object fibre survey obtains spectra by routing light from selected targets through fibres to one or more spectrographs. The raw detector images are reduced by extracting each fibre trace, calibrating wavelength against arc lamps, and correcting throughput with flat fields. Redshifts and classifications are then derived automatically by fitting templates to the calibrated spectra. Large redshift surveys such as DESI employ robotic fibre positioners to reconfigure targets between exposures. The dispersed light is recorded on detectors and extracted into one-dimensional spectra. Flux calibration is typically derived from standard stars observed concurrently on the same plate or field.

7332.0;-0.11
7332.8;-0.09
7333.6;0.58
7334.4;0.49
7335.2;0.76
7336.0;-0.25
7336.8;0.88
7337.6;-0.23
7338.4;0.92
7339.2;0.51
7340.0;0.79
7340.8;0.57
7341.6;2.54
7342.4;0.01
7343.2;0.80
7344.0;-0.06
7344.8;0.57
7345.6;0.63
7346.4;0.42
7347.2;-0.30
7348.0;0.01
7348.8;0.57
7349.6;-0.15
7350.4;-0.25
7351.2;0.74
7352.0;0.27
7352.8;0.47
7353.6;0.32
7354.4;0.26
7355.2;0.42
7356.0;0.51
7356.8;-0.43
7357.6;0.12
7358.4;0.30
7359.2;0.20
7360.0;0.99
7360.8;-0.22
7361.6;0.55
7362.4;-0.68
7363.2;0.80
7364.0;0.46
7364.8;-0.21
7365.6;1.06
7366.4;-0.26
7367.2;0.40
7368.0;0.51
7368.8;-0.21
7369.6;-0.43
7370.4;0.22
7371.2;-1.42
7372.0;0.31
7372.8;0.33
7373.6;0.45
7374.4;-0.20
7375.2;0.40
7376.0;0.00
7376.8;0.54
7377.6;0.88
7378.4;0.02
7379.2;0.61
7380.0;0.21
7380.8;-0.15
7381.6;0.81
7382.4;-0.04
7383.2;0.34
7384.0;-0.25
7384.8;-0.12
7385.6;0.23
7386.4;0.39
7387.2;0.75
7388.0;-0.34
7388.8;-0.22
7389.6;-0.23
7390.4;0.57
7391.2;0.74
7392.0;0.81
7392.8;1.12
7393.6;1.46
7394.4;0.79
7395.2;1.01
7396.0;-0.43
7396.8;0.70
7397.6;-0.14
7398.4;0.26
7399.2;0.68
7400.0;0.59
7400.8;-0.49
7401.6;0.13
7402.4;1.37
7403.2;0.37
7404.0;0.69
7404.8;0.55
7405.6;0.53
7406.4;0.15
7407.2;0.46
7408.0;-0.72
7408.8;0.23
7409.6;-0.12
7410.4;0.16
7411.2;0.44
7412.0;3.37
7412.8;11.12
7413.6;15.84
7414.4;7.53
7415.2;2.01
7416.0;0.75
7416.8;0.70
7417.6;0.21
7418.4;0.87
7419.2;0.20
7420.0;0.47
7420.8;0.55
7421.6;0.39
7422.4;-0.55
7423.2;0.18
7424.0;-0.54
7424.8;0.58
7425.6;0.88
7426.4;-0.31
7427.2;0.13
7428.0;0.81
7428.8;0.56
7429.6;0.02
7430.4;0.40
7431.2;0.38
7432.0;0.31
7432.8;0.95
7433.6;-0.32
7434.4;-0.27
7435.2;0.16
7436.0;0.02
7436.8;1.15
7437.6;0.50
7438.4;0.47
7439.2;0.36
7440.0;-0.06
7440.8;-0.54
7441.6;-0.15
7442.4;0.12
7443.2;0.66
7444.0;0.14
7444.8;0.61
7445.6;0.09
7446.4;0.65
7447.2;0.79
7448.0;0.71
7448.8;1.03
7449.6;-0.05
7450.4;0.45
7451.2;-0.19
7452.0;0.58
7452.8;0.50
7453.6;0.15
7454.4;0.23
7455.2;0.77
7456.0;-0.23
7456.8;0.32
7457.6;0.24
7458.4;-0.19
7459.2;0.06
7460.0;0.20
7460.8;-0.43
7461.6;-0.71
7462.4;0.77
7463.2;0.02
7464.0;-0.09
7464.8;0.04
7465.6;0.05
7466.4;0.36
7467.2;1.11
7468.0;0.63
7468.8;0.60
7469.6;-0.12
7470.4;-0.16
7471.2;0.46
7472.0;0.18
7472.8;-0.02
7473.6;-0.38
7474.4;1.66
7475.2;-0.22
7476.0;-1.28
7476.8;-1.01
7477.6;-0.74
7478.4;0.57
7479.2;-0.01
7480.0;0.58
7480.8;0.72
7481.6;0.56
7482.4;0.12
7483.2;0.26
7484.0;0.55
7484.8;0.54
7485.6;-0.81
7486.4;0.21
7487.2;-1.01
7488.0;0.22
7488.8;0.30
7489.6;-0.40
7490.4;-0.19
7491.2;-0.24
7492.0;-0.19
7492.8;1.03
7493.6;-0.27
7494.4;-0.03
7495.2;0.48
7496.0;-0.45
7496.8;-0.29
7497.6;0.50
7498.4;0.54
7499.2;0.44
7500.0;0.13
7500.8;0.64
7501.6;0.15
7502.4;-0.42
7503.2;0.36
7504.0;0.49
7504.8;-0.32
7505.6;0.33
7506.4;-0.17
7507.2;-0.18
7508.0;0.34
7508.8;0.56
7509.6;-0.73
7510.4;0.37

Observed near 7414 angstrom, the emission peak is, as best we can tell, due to H-alpha 6563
